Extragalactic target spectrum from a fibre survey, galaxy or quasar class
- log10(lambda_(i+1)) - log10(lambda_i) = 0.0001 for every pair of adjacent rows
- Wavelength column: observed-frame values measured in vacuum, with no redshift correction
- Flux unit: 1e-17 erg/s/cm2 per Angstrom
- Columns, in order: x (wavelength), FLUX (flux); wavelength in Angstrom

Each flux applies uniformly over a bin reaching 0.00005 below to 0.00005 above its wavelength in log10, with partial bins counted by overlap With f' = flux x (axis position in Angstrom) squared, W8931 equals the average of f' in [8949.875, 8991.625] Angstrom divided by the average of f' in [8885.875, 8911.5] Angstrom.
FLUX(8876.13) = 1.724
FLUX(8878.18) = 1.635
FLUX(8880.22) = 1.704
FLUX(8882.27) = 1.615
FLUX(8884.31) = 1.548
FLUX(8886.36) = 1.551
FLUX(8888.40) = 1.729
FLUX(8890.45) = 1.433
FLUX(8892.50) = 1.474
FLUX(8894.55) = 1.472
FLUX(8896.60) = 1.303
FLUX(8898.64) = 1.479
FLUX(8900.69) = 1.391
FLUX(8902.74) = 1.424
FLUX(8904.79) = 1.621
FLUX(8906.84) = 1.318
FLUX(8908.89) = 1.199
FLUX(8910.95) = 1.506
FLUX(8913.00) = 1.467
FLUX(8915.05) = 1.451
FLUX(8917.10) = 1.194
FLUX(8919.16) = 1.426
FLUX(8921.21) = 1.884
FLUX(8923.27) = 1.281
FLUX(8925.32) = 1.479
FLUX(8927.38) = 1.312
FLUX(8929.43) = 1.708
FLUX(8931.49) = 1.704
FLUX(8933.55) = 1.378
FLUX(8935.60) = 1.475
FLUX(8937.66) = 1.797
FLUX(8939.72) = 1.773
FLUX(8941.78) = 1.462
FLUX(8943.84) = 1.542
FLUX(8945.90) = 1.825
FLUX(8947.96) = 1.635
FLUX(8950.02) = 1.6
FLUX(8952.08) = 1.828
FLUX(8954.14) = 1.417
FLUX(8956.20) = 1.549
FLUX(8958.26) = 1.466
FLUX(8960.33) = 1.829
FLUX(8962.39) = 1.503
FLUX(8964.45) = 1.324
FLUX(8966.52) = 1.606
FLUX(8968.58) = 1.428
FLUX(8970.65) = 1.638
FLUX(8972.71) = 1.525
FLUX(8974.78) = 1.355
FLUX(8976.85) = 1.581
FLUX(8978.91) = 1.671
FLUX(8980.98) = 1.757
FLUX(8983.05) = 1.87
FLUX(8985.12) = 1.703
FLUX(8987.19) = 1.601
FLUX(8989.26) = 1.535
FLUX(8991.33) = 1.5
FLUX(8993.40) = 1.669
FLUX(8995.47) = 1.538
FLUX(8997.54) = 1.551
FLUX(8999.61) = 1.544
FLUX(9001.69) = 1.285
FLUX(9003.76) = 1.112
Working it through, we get 1.11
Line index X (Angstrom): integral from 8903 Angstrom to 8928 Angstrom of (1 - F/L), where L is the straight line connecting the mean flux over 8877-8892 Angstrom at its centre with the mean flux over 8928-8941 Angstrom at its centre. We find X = 2.9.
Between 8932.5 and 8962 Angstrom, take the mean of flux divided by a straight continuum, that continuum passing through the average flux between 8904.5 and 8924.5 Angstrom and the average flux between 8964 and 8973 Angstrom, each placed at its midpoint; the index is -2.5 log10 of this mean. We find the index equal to -0.09 mag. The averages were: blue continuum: 1.43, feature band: 1.61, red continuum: 1.51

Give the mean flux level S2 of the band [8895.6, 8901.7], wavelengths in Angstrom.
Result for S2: 1.39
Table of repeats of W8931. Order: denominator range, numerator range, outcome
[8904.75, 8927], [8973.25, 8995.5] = 1.15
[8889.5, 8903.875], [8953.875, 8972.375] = 1.09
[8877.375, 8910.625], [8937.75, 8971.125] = 1.08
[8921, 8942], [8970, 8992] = 1.05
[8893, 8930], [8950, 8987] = 1.12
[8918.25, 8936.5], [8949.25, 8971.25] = 1.04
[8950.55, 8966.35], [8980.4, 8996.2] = 1.06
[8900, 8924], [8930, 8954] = 1.15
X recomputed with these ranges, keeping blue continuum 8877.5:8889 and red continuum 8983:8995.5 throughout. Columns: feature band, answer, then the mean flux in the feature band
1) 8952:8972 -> 0.94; 1.55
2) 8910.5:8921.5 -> 1.11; 1.46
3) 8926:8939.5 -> 0.42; 1.57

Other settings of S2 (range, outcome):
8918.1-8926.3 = 1.52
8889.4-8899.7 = 1.43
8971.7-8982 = 1.58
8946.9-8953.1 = 1.69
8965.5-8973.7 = 1.55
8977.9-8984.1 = 1.76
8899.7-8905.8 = 1.48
